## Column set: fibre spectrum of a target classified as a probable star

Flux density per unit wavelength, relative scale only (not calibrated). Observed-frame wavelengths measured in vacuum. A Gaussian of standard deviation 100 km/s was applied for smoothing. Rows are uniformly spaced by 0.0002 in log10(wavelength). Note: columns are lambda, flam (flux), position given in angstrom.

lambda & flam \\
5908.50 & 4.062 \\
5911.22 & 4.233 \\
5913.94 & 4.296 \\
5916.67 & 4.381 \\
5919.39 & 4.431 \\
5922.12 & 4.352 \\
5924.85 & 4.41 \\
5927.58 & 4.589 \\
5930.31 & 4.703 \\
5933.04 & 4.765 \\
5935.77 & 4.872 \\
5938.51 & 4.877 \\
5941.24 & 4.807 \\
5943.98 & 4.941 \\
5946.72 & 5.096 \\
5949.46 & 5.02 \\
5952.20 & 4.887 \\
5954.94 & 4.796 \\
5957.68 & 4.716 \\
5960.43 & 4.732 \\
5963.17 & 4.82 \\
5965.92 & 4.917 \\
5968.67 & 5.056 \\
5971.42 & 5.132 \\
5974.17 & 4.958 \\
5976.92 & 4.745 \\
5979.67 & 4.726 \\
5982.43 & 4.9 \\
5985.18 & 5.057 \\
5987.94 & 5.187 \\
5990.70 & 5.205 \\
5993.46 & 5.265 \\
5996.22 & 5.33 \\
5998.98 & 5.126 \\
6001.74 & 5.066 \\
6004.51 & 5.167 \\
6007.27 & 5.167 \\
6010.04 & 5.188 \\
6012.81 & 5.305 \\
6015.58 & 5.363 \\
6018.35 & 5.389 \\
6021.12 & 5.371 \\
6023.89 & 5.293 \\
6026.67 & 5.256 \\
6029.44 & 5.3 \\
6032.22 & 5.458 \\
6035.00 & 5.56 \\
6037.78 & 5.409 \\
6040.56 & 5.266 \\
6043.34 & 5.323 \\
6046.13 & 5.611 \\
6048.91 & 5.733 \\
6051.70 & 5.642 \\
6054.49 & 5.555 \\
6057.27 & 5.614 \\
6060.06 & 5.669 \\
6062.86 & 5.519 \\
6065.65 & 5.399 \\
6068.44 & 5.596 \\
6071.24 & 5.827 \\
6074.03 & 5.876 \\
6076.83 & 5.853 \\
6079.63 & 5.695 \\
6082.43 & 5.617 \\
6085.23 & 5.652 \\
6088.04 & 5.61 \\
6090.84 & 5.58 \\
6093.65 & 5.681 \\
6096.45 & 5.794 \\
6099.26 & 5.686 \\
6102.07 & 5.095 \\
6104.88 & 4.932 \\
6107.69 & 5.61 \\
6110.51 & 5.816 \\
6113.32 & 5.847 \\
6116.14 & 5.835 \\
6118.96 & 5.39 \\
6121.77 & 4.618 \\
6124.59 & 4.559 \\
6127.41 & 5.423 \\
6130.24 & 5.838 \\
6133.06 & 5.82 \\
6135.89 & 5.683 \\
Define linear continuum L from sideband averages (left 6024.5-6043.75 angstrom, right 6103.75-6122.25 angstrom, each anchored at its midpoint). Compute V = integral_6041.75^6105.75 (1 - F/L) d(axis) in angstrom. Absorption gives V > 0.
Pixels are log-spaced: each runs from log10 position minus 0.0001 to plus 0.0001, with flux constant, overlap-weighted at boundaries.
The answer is -1.99 angstrom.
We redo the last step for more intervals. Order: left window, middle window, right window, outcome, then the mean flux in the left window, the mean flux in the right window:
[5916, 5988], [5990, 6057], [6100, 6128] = -4.3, 4.81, 5.32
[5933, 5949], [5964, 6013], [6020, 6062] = 1.0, 4.91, 5.47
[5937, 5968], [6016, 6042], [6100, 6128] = -1.4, 4.88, 5.32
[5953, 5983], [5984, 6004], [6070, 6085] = -0.4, 4.86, 5.77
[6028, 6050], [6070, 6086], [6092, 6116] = -0.7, 5.45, 5.57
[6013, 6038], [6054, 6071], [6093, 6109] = -0.5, 5.37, 5.46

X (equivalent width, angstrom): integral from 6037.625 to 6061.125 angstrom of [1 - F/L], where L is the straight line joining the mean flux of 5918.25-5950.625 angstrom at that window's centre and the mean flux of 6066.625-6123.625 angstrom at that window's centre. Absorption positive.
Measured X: -0.9 angstrom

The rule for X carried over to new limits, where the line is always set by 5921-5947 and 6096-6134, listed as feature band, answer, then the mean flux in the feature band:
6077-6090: -0.9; 5.66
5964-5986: -0.2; 4.93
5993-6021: -1.3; 5.24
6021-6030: -0.4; 5.3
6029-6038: -0.6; 5.45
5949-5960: 0.0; 4.83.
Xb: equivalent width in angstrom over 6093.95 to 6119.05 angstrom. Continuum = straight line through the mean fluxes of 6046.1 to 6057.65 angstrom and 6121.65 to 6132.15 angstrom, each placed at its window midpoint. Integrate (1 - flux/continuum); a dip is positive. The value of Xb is -1.18 angstrom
